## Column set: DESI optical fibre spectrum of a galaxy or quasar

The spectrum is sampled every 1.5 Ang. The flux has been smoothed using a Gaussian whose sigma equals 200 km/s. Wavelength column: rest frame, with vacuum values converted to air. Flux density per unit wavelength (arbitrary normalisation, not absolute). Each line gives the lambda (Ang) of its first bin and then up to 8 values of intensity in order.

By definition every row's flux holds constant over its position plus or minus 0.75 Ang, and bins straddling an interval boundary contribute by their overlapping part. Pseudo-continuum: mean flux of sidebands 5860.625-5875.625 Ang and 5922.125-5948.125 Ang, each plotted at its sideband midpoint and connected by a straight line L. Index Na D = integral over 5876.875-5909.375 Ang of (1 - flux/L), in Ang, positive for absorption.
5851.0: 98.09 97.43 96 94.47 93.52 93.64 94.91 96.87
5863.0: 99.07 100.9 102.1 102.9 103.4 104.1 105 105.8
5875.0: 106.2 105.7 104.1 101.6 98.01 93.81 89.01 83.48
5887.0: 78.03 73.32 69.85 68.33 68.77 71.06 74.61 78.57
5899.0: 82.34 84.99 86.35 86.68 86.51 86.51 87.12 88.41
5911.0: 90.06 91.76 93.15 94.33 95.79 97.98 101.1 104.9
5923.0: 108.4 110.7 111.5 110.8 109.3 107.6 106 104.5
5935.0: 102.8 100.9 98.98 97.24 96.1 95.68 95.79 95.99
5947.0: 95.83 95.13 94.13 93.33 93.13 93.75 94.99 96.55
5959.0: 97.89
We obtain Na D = 5.9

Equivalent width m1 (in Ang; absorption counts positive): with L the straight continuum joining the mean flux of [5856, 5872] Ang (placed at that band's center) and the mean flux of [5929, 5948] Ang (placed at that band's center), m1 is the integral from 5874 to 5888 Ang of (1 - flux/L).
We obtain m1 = 0.6 Ang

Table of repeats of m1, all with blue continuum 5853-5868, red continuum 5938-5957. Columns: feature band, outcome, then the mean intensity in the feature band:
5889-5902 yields 2.8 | 75.5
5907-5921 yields 0.4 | 93.4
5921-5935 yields -1.8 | 108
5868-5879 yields -0.9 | 105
